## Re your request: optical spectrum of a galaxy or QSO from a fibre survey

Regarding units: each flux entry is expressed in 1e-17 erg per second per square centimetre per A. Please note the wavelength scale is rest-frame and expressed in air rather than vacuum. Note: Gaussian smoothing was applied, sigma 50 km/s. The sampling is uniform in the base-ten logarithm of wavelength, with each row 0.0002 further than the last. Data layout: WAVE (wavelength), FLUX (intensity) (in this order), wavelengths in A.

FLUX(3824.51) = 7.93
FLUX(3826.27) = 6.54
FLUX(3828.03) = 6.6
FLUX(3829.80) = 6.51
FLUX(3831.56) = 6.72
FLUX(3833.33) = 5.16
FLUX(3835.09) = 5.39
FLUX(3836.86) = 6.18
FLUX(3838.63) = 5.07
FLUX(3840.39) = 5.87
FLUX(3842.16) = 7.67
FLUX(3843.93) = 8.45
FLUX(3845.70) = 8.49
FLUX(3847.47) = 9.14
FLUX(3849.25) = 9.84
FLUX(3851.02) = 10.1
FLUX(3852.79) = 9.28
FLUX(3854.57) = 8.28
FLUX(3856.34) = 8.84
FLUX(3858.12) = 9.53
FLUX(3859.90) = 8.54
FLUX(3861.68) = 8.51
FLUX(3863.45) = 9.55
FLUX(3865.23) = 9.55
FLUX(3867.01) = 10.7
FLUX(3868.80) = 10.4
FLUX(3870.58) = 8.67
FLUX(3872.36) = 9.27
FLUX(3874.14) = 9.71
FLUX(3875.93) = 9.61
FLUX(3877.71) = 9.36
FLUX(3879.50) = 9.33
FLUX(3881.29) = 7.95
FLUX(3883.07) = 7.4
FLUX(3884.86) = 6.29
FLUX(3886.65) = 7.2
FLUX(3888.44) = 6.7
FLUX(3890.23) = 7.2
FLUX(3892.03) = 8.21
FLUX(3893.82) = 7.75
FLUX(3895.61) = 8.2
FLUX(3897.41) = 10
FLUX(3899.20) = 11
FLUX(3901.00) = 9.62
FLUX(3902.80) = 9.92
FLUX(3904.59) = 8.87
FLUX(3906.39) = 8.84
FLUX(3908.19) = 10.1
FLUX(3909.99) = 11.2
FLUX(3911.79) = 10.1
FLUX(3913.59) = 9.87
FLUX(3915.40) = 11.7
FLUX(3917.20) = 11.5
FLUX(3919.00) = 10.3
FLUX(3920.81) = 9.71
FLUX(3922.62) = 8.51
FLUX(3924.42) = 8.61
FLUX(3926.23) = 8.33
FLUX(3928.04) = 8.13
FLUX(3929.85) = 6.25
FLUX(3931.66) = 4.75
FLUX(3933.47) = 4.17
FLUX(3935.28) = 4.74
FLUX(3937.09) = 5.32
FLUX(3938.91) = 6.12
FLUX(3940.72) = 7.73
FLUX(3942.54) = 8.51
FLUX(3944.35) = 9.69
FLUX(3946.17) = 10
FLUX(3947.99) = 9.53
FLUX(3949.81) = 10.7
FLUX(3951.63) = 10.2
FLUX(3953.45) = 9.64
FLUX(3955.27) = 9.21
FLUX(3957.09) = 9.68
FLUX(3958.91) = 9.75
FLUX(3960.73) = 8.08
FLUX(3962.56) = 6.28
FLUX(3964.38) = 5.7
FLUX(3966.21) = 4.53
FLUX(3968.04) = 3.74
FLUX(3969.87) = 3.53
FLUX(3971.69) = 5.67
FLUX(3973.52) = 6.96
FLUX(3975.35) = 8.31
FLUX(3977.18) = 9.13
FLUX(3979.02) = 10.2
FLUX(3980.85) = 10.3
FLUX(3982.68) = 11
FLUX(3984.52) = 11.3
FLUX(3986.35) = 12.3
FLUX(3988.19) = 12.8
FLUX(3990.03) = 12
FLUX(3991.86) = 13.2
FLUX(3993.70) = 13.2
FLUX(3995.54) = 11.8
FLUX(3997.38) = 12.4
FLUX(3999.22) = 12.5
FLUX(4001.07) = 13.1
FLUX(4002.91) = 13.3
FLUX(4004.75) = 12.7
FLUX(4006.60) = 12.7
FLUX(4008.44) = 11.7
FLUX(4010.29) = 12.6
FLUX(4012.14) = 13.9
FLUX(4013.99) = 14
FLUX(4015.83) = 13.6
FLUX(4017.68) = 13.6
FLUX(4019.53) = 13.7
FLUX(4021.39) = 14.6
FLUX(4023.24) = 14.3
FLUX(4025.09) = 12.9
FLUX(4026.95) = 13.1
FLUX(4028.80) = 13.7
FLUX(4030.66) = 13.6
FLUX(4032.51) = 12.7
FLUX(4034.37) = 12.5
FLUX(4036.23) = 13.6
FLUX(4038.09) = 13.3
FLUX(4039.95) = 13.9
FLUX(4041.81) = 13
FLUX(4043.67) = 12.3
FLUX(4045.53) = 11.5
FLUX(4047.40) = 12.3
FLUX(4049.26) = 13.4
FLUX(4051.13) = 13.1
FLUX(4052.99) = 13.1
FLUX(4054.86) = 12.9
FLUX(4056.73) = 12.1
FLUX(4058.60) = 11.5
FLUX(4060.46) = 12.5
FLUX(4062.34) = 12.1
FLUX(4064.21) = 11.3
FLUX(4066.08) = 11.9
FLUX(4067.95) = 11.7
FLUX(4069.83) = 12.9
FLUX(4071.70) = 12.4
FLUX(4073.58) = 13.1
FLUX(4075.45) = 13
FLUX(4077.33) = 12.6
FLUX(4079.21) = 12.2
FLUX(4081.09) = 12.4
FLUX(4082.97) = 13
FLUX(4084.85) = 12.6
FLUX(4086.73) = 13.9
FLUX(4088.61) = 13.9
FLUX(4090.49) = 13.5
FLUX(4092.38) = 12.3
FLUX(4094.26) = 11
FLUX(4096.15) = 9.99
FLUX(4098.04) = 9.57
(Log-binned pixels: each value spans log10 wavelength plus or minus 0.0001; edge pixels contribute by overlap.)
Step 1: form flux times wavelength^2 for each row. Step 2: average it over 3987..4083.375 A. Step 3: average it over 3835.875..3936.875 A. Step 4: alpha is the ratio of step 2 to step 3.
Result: 1.61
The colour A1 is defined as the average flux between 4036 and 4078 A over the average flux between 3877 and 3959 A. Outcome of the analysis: 1.5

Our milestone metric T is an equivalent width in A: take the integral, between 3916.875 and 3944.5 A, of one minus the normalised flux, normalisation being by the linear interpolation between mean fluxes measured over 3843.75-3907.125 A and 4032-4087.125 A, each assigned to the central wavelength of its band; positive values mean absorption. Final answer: 6.9 A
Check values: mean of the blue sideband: 8.9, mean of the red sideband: 12.6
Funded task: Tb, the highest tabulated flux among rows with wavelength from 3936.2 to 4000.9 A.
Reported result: 13.2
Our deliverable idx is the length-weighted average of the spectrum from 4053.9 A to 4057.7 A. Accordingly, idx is 12.5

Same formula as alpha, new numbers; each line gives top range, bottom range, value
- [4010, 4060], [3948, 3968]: 1.66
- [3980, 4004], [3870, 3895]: 1.58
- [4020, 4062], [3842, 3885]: 1.57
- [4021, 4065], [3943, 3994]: 1.46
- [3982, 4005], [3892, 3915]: 1.35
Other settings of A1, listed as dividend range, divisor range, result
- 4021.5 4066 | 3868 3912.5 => 1.44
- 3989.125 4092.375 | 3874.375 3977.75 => 1.56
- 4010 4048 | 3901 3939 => 1.56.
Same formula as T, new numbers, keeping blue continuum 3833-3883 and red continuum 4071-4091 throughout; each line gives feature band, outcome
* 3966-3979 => 5.38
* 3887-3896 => 1.62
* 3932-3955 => 5.11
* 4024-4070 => -1.51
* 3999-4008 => -1.10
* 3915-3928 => 0.22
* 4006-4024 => -2.81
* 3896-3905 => -0.44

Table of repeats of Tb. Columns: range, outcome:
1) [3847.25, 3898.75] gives 10.7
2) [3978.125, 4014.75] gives 14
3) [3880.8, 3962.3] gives 11.7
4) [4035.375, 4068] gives 13.9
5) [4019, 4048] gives 14.6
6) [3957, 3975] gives 9.75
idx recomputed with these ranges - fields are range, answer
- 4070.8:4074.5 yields 12.7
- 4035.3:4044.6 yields 13.2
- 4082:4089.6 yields 13.4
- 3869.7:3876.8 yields 9.32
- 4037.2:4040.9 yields 13.6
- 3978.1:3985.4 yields 10.7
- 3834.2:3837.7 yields 5.78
